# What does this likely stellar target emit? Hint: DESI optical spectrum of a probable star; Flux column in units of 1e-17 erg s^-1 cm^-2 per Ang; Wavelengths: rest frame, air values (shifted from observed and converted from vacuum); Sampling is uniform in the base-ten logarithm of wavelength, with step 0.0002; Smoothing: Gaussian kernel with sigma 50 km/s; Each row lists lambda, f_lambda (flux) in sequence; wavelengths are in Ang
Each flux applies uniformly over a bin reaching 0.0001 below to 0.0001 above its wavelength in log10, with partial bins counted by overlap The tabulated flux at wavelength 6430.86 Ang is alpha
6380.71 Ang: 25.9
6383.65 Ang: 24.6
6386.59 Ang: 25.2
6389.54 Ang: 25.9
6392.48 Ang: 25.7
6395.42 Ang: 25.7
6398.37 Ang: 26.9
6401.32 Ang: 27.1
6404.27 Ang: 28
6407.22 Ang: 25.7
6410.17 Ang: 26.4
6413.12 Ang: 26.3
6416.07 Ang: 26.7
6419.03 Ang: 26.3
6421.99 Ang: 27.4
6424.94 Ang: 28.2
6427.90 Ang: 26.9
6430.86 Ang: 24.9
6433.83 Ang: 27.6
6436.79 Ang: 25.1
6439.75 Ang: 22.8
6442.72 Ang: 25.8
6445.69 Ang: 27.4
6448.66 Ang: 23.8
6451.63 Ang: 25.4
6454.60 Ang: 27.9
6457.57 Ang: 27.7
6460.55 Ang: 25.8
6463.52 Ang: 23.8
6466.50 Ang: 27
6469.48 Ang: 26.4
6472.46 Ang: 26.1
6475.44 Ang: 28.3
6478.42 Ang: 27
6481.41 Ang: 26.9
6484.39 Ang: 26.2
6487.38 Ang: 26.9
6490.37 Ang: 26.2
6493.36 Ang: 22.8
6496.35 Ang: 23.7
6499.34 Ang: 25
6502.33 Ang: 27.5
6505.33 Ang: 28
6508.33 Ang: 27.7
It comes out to 24.9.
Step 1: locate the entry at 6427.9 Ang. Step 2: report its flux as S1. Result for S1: 26.9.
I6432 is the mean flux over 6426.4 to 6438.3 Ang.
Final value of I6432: 26.1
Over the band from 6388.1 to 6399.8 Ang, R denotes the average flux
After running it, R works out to 26.1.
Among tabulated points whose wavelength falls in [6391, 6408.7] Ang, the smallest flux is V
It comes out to 25.7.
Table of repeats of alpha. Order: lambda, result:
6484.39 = 26.2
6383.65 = 24.6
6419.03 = 26.3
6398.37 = 26.9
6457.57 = 27.7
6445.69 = 27.4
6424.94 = 28.2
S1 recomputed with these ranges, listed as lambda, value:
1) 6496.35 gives 23.7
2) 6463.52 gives 23.8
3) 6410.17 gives 26.4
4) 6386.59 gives 25.2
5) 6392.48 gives 25.7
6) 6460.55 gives 25.8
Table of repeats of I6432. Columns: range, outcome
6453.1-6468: 26.4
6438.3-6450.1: 24.9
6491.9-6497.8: 23.3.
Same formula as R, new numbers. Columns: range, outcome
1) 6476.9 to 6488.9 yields 26.7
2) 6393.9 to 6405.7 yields 26.9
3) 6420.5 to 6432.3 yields 26.9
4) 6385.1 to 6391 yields 25.5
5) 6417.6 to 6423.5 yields 26.9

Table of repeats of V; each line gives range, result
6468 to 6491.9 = 26.1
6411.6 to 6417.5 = 26.3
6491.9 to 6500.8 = 22.8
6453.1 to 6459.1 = 27.7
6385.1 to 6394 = 25.2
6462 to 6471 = 23.8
